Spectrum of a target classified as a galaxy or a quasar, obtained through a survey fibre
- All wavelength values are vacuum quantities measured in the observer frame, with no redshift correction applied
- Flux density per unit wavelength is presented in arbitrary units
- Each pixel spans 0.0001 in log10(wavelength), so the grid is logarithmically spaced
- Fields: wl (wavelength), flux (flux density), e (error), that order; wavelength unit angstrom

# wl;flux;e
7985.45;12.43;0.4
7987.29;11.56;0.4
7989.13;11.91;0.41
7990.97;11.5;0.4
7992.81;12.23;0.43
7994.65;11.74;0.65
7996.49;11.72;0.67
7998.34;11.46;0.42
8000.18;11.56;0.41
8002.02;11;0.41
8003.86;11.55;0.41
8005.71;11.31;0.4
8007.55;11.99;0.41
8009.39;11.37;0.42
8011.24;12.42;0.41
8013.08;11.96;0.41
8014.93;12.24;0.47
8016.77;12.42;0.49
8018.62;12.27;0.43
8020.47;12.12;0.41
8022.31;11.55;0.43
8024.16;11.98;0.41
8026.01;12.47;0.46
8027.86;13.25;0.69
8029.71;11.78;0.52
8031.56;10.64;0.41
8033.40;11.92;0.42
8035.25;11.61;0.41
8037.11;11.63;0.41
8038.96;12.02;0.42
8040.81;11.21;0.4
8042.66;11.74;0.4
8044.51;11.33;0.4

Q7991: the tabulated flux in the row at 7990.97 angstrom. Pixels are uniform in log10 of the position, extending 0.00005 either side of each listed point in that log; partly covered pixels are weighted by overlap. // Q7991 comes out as 11.5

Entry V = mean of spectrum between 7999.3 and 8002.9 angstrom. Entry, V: 11.3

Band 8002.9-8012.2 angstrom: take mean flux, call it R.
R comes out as 11.7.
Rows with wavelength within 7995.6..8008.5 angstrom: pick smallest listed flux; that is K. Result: 11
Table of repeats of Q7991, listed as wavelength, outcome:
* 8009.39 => 11.37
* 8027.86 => 13.25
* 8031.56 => 10.64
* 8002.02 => 11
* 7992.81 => 12.23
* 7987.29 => 11.56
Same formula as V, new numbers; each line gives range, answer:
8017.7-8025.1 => 12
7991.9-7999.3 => 11.8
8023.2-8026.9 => 12.2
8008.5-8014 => 11.9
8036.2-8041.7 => 11.6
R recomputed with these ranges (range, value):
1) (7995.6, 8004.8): 11.4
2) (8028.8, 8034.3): 11.5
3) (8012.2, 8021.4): 12.2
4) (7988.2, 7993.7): 11.9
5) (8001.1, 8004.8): 11.3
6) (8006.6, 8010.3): 11.7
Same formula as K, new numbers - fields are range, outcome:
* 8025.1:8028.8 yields 12.47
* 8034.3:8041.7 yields 11.21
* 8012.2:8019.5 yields 11.96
